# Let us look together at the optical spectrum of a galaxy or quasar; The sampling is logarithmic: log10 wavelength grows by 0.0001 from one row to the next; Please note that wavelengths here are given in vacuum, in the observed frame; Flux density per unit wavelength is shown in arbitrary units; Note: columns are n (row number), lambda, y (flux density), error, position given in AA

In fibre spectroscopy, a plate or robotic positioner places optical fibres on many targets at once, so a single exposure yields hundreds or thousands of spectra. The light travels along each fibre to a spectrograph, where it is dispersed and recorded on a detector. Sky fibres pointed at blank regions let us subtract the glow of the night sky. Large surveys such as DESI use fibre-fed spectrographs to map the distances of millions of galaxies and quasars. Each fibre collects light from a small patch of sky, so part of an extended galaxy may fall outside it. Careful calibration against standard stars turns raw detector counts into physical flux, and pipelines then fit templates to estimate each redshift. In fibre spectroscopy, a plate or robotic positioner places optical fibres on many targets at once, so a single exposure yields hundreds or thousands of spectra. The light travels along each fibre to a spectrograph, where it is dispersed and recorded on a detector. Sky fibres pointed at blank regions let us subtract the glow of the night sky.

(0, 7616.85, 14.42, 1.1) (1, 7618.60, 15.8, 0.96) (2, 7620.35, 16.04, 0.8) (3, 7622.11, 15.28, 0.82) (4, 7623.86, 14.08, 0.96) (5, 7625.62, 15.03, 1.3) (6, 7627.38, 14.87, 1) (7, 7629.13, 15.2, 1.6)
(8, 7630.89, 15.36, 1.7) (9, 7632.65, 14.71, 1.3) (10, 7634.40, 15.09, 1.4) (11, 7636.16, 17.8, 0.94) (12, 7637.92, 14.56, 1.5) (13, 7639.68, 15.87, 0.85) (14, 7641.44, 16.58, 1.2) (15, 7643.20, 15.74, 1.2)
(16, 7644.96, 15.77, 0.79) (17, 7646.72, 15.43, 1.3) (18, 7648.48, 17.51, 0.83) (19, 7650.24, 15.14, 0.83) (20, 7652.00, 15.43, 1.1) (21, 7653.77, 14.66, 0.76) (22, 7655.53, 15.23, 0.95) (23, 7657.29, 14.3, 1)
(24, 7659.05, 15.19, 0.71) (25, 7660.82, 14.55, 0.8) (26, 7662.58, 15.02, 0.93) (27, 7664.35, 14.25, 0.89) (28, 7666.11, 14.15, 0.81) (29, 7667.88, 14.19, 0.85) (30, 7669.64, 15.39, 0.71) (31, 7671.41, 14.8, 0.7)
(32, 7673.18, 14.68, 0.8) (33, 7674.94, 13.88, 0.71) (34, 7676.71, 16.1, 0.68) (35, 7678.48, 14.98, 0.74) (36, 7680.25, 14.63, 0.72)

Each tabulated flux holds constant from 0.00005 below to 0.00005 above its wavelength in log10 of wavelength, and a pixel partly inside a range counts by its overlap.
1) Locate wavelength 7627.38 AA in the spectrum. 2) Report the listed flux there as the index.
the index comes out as 14.87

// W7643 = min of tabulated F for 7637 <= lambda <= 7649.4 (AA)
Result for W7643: 14.56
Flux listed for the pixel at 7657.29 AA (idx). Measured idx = 14.3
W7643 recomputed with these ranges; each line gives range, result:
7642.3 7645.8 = 15.74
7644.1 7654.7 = 14.66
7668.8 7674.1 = 14.68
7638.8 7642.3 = 15.87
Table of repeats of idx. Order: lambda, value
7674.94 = 13.88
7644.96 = 15.77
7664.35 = 14.25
